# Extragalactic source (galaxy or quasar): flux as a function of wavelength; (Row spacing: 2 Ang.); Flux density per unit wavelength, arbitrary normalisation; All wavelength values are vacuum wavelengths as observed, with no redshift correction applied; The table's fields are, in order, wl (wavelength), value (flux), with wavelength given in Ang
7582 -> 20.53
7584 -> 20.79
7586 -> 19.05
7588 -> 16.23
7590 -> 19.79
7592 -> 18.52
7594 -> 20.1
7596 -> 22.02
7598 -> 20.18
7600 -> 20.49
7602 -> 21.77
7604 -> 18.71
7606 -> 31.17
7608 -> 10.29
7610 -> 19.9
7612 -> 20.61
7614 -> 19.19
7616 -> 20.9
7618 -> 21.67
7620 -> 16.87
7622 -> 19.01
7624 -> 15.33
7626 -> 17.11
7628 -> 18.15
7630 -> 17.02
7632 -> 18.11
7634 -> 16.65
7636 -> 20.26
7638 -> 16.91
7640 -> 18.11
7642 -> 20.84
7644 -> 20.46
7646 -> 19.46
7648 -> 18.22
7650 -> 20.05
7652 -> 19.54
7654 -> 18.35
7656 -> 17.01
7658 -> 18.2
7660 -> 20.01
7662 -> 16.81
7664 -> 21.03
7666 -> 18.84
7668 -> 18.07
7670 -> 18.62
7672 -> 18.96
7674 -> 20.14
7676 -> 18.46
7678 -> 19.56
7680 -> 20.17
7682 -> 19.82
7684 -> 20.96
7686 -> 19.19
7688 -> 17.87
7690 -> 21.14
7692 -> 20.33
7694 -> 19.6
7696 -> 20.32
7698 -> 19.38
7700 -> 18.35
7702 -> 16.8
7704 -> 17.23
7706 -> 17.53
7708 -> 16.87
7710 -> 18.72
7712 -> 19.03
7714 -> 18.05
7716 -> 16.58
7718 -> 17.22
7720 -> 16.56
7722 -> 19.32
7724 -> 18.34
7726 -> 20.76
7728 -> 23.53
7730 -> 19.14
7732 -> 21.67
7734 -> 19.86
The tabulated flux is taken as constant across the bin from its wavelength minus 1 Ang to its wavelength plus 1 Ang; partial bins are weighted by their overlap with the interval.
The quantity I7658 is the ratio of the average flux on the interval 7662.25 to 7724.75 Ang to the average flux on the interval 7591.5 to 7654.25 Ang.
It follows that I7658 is 1.0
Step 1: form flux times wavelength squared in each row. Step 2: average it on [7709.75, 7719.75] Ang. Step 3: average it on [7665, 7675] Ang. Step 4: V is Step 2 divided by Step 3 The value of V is 0.9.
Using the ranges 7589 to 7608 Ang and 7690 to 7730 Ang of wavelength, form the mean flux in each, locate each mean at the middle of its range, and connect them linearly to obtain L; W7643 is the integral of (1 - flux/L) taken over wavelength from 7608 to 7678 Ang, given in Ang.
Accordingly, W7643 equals 4.6 Ang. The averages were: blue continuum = 20.8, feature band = 18.7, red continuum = 18.7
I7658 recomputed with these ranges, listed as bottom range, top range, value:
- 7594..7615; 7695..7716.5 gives 0.89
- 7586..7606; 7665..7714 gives 0.94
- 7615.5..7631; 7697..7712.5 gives 0.99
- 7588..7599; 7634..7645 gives 0.96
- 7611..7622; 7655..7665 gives 0.94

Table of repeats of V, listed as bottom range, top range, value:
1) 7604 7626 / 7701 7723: 0.93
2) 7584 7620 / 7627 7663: 0.94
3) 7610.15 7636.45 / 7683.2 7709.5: 1.04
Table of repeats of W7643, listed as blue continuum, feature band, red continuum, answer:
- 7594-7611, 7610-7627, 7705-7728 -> 1.1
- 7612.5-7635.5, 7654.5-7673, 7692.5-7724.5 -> -0.4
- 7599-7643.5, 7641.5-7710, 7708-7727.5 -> -1.4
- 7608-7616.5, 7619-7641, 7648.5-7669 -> 1.5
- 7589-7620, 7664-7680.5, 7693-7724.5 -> -0.3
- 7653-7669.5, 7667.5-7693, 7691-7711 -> -1.4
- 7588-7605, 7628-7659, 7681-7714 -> 1.4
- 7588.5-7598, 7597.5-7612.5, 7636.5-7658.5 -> -0.5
